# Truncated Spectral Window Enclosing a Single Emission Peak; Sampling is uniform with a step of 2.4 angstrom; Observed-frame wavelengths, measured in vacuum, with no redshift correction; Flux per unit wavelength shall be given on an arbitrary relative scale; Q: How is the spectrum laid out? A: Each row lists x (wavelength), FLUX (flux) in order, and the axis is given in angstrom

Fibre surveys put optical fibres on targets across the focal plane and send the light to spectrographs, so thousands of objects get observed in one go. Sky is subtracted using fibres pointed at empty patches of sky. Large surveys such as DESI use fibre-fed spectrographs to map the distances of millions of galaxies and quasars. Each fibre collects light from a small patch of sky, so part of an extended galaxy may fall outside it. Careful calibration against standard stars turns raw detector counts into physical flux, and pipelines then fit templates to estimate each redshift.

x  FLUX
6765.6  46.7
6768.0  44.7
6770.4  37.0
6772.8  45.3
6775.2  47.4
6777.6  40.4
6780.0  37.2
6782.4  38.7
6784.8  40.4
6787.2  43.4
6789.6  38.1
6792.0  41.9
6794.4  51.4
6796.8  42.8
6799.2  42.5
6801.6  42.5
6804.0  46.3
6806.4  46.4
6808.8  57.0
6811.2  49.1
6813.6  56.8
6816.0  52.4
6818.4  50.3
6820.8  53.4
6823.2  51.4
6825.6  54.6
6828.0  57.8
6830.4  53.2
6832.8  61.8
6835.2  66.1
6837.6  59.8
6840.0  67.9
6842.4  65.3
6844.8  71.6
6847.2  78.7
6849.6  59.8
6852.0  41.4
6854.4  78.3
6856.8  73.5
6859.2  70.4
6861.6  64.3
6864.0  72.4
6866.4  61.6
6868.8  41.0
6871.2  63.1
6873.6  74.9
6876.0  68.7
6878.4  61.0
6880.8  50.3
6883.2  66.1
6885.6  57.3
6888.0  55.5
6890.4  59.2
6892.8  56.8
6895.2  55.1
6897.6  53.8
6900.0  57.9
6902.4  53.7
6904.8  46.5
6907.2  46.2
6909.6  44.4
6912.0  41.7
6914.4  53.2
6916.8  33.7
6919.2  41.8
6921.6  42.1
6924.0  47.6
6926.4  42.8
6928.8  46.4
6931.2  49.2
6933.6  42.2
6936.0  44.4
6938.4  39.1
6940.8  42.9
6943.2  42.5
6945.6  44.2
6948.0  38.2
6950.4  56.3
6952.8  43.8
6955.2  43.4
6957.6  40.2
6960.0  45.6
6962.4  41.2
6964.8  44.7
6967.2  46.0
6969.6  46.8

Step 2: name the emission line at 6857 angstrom Mg II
